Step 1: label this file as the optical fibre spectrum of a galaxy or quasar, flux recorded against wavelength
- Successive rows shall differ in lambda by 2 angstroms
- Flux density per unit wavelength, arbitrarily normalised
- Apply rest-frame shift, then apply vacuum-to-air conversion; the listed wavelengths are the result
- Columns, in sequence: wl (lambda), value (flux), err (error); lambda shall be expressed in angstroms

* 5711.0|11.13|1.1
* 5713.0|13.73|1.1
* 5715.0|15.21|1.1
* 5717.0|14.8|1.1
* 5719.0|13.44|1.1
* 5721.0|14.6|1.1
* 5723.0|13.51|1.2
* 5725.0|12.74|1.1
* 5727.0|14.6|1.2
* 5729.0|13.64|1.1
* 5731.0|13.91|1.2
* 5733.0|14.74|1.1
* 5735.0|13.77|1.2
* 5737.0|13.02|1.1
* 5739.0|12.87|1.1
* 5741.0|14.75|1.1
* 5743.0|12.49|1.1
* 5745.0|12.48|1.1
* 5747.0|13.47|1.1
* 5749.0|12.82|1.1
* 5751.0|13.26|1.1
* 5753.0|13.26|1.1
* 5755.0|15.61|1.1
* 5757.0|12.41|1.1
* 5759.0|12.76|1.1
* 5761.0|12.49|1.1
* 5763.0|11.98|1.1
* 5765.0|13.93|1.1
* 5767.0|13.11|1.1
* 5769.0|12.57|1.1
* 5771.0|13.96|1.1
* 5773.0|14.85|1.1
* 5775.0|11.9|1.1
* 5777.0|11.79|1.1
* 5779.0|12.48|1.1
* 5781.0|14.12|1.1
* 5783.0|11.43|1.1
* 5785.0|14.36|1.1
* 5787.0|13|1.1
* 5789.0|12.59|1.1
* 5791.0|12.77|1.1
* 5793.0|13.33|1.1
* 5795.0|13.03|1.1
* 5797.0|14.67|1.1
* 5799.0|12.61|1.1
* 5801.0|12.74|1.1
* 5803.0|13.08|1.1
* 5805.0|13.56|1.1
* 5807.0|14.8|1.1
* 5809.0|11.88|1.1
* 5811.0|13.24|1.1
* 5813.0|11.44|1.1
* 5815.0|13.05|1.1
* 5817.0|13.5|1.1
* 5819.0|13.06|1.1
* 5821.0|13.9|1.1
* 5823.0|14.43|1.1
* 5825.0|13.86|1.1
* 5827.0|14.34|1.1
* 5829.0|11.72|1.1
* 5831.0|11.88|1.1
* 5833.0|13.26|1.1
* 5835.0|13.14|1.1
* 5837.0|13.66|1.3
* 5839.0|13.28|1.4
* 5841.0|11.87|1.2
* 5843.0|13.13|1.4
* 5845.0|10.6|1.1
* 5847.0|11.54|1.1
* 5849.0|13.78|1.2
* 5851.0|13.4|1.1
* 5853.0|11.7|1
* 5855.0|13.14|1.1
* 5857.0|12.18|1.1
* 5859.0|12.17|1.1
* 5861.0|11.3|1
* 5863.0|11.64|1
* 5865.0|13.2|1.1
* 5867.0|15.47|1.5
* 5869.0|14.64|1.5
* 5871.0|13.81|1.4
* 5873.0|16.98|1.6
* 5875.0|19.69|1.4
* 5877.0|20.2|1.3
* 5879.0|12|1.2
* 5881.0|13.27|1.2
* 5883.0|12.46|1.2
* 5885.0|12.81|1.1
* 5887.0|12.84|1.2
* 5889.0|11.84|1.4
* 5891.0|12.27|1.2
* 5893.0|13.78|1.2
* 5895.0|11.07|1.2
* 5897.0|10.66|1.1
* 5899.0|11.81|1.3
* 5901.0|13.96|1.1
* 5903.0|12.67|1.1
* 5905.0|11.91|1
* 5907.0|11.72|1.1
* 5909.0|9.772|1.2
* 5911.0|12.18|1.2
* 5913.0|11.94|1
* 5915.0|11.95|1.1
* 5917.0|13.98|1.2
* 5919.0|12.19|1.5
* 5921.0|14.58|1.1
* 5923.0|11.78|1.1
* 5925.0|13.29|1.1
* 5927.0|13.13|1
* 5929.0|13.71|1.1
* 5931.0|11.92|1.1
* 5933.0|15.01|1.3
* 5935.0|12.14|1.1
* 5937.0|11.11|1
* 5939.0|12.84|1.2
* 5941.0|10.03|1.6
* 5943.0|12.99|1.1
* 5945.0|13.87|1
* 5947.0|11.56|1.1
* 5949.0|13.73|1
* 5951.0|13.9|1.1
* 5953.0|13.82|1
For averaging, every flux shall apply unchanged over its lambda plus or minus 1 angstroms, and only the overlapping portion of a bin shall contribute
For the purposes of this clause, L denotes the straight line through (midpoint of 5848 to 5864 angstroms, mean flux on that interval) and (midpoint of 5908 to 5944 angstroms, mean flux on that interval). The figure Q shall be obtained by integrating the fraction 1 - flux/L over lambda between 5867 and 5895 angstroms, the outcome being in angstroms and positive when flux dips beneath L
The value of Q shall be -4.1 angstroms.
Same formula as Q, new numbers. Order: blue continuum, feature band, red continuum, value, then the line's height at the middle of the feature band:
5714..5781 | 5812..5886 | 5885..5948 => -3.3 angstroms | 12.8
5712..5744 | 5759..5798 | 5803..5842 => 1.2 angstroms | 13.5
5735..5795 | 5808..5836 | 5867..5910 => 0.4 angstroms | 13.2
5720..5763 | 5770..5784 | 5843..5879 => 0.6 angstroms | 13.5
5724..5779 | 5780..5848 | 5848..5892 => 2.3 angstroms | 13.5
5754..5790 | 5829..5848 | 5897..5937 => 0.6 angstroms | 12.8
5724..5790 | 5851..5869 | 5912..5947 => 0.2 angstroms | 12.9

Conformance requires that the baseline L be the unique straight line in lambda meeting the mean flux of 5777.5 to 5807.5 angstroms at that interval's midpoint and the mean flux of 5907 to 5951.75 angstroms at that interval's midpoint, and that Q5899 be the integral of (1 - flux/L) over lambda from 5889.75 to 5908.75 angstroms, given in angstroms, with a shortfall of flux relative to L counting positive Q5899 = 0.9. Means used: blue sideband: 13.2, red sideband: 12.6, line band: 12.1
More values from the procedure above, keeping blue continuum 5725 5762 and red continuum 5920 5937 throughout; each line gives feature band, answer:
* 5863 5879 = -3.1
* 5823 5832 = 0.1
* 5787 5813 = 0.4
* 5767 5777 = 0.2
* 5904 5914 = 1.2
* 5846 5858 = 0.5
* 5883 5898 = 1.1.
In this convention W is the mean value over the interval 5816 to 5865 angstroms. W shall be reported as 12.8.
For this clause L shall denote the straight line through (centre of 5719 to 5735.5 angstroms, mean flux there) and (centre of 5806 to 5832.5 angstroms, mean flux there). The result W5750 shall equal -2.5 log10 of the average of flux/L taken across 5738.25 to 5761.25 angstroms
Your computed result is 0.04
